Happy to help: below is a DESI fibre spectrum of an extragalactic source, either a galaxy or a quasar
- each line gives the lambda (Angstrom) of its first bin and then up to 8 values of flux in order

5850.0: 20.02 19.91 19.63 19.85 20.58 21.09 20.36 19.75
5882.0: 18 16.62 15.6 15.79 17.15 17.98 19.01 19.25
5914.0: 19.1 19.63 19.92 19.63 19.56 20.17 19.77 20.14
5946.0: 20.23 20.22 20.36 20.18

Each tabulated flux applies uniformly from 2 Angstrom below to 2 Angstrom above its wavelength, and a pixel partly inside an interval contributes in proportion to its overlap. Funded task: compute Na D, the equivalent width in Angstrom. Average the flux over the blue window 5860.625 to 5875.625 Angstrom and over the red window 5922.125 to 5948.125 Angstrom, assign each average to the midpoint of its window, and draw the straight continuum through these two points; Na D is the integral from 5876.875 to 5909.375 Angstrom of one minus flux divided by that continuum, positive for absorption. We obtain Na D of 4.5 Angstrom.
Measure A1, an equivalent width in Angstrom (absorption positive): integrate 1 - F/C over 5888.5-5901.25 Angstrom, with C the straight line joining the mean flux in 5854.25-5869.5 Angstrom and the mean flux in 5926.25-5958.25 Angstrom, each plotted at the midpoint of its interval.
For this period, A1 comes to 2.35 Angstrom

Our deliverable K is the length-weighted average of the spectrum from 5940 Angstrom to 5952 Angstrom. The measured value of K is 20.2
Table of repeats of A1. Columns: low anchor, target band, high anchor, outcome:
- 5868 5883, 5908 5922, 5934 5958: 0.4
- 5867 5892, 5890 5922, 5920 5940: 1.8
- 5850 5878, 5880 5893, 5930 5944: 2.2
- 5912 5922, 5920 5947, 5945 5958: -0.1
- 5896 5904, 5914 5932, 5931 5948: -0.6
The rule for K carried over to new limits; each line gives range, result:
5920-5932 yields 19.7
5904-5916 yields 19.1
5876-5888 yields 18.1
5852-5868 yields 20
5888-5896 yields 15.7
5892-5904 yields 17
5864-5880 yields 20.4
